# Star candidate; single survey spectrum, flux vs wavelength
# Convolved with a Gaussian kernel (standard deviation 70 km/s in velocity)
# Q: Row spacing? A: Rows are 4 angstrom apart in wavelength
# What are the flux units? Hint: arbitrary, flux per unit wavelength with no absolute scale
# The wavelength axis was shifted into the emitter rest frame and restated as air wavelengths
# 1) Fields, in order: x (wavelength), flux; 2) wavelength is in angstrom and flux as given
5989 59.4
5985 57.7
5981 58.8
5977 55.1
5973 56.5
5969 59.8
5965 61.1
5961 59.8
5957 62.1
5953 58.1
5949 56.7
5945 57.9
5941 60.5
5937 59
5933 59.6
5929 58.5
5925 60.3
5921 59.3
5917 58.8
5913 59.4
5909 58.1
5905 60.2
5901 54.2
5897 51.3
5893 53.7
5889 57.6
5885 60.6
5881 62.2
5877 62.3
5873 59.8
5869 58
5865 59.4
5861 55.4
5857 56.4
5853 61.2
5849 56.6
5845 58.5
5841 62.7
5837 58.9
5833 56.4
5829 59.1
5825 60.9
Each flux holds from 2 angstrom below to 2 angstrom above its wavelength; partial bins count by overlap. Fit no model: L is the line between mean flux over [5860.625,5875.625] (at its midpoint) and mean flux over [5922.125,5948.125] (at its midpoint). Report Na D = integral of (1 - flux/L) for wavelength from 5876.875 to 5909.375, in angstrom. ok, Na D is 0.72 angstrom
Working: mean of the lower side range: 58.6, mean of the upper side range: 59.2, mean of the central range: 57.5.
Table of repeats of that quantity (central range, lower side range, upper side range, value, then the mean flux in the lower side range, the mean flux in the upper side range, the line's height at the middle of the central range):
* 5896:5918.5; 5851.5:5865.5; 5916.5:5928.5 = 0.7 angstrom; 57.9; 59.4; 59.1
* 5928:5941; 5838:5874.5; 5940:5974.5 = -0.1 angstrom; 58.7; 59.2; 59.1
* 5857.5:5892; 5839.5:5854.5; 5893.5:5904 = -1.7 angstrom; 59.6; 53.6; 56.4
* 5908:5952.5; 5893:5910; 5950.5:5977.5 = -1.3 angstrom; 55.6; 59.1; 57.2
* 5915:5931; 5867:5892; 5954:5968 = 0.3 angstrom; 59.8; 60.7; 60.3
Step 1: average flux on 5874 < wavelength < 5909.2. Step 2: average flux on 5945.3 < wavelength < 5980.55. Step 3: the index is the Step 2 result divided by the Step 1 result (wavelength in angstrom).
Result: 1.0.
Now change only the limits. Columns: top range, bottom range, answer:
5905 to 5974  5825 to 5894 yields 1.01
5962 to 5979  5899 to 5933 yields 0.99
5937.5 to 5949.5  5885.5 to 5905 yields 1.06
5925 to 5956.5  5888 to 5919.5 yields 1.04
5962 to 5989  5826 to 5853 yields 0.99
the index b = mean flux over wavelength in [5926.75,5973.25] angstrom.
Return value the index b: 59.2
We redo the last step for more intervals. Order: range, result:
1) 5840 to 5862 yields 58.4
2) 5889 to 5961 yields 58.1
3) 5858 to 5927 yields 58.2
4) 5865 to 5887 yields 60.5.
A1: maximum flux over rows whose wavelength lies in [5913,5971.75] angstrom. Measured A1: 62.1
